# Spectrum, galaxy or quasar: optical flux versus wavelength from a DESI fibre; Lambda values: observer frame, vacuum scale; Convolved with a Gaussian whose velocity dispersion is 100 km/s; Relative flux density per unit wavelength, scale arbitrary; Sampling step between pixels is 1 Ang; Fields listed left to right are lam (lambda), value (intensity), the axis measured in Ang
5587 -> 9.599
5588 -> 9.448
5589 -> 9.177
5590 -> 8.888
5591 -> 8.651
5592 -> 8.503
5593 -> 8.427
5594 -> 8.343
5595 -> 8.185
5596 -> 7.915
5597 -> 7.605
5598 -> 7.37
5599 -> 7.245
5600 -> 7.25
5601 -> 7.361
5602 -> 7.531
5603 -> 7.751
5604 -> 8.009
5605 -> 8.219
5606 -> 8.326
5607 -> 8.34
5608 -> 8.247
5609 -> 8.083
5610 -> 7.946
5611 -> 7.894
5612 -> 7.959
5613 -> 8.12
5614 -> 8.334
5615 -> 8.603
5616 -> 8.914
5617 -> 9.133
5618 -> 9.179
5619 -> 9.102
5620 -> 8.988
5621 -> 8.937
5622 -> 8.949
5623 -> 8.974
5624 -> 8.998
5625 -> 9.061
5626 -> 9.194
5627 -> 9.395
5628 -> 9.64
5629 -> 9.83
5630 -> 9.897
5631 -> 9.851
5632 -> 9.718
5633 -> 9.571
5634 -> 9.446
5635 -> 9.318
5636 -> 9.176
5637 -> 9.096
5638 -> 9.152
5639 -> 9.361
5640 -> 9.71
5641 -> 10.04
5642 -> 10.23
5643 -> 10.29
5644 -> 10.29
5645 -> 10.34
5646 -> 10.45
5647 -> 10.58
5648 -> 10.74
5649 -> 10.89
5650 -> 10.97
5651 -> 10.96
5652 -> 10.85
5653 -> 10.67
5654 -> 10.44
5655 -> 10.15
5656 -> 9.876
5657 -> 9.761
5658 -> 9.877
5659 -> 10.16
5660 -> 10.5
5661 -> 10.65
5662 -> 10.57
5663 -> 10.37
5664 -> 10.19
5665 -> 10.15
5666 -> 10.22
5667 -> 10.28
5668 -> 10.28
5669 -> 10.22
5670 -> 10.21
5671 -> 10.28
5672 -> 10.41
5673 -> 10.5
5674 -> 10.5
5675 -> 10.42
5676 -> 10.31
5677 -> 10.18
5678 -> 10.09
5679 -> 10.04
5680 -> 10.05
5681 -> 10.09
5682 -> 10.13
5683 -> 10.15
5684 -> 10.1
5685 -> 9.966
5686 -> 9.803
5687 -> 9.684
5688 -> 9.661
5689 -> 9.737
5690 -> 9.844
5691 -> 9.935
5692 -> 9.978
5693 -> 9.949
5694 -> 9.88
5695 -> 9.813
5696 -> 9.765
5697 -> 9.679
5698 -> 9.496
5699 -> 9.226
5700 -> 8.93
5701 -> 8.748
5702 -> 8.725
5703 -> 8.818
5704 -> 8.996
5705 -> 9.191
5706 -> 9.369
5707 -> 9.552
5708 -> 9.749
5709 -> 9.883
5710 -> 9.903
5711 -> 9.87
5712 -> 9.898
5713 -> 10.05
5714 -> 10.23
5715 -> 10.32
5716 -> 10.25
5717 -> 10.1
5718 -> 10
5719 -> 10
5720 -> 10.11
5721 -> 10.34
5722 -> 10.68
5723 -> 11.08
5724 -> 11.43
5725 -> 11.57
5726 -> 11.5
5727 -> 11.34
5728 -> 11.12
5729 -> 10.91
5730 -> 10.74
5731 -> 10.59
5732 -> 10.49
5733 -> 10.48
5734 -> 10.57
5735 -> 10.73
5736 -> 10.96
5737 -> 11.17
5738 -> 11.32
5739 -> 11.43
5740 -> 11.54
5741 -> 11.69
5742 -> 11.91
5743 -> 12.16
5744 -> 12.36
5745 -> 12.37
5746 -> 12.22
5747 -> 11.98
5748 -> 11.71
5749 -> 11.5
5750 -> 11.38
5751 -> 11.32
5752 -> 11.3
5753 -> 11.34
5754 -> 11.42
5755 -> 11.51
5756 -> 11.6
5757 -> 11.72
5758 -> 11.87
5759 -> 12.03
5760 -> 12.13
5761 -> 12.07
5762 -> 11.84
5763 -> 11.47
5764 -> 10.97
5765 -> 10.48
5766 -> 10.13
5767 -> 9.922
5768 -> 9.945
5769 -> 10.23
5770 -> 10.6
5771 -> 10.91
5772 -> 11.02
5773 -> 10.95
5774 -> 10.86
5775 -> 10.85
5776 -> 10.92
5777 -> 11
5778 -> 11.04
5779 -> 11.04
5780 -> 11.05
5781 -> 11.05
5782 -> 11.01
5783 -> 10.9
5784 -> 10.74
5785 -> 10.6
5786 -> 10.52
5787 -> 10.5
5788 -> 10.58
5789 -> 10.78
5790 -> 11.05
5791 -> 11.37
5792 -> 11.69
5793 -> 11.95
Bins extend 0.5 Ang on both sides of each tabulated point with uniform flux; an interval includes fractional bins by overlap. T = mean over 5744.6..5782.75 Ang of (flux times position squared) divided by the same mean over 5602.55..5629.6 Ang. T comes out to 1.36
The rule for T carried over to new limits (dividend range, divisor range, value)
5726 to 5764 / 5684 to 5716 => 1.21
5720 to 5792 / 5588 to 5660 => 1.28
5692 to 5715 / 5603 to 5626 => 1.15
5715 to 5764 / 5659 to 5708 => 1.16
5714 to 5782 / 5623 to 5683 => 1.14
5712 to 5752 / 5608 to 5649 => 1.23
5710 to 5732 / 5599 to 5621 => 1.33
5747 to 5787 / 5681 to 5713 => 1.18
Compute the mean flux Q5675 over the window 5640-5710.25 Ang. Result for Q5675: 10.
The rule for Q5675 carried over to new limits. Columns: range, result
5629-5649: 9.88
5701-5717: 9.64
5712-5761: 11.2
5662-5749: 10.4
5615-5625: 9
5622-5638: 9.39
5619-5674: 9.97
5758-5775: 11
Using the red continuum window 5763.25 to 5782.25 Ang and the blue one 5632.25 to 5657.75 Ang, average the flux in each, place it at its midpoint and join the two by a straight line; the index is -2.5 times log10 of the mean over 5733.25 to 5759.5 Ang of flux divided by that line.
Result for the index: -0.09 mag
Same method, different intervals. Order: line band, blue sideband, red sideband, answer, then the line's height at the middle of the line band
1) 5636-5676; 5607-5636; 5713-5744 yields -0.073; 9.59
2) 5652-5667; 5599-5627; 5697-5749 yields -0.106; 9.32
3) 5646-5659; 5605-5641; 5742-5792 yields -0.112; 9.44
